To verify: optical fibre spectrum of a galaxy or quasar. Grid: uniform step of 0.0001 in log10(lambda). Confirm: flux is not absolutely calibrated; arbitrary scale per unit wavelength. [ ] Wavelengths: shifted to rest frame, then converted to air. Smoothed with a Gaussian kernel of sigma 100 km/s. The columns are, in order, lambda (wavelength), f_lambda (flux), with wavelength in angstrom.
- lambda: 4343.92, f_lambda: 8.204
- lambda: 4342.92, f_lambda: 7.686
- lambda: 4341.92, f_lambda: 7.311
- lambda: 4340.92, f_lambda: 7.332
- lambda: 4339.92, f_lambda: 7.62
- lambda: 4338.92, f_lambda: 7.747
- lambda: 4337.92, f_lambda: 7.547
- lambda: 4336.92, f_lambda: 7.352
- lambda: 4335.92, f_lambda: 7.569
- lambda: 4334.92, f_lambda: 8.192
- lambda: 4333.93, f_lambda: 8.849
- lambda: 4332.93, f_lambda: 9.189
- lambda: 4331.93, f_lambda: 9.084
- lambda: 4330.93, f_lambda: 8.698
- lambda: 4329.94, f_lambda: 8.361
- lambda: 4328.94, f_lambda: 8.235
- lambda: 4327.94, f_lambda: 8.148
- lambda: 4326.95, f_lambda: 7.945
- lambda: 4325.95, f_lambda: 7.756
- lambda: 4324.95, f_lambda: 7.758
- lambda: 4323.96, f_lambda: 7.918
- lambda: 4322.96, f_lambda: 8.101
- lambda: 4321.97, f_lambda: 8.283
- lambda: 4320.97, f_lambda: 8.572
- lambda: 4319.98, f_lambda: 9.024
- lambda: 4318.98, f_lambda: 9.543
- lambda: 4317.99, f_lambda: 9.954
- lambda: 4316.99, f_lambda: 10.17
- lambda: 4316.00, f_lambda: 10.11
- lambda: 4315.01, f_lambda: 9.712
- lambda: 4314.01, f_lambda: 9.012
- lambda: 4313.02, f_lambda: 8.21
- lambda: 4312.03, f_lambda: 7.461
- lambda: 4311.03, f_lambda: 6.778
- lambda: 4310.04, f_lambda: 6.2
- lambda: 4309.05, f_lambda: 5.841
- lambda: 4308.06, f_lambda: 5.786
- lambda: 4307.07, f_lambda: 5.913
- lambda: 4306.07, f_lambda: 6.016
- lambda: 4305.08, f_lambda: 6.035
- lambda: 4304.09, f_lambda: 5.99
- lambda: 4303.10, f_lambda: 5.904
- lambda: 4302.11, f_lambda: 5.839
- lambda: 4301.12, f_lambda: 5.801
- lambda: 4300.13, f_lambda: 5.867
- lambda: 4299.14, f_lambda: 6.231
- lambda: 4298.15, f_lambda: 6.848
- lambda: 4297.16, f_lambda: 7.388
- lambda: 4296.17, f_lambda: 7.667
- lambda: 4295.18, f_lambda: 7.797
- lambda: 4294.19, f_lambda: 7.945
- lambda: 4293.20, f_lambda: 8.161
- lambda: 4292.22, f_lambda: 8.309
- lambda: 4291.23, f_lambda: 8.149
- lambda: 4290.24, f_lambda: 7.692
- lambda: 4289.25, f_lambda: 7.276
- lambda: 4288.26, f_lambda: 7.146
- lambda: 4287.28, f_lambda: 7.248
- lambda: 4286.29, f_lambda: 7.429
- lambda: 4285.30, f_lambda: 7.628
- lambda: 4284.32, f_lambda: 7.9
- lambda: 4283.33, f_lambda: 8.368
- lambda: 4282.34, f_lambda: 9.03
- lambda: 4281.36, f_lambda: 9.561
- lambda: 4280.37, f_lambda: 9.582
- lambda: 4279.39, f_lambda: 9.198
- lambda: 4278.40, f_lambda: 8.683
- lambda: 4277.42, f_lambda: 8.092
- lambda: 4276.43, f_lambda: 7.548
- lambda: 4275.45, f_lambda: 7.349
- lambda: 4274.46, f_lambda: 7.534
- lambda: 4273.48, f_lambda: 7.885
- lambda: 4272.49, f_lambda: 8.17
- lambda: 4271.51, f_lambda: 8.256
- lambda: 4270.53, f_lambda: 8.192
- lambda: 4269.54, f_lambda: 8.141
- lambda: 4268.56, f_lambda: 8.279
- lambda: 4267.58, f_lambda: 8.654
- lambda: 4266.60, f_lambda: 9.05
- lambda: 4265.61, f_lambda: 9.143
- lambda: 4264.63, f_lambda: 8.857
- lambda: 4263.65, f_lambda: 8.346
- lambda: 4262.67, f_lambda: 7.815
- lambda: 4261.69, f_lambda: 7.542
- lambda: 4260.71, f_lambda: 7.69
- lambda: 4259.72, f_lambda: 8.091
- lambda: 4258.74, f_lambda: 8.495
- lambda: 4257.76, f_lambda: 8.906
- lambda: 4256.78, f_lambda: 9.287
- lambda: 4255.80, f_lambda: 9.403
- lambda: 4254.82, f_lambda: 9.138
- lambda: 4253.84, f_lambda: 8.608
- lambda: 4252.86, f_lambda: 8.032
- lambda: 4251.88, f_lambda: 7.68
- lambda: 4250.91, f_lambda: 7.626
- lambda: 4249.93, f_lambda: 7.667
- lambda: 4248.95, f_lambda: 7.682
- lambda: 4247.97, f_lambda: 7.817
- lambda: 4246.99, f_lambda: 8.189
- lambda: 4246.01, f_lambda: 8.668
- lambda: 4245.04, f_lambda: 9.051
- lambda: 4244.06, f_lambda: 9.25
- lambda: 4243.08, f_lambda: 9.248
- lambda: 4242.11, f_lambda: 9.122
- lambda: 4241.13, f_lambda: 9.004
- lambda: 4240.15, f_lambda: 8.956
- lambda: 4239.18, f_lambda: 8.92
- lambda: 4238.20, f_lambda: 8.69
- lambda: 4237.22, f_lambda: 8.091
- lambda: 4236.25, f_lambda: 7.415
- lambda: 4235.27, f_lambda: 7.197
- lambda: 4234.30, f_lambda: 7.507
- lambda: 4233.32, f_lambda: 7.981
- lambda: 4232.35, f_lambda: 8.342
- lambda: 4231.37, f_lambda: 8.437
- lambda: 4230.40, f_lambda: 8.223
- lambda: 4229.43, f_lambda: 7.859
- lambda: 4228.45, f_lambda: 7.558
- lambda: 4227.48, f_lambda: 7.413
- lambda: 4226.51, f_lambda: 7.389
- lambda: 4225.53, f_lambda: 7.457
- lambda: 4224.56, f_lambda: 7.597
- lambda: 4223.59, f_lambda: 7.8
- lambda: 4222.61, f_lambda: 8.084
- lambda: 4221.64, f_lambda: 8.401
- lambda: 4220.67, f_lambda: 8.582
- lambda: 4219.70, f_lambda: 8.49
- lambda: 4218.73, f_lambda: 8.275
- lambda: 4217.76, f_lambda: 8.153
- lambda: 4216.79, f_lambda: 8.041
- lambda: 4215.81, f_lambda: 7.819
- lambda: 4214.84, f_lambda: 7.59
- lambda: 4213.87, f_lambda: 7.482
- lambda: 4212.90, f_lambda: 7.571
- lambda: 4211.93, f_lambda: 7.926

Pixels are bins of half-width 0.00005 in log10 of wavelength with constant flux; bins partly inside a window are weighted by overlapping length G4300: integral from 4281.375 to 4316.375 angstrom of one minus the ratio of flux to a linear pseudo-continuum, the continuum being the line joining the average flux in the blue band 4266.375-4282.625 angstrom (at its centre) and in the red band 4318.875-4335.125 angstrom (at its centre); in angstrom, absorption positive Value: 4.7 angstrom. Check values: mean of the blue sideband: 8.41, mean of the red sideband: 8.43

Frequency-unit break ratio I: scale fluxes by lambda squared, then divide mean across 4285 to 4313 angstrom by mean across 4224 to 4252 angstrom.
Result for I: 0.87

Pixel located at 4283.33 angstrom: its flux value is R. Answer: 8.368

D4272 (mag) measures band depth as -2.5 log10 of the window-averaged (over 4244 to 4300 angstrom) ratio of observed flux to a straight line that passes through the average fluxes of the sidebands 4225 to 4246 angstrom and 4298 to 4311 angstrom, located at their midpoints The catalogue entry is -0.15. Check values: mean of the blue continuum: 8.25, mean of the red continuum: 6.03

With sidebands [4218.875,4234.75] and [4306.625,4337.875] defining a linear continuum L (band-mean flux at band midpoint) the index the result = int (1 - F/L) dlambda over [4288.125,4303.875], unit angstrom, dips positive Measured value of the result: 2.0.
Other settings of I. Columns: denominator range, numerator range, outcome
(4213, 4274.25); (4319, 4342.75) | 1.03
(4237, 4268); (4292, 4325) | 0.91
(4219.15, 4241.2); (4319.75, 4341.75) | 1.06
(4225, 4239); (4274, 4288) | 1.07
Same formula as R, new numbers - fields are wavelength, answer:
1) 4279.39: 9.198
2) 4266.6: 9.05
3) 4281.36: 9.561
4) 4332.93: 9.189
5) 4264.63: 8.857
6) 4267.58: 8.654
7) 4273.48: 7.885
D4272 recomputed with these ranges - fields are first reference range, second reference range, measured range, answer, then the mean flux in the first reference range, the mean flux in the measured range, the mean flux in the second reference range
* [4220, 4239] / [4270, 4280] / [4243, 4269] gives -0.05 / 7.92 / 8.44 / 8.11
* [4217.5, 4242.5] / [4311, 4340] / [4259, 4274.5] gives 0.00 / 8.11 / 8.25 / 8.47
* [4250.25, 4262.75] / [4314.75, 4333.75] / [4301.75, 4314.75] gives 0.29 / 8.34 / 6.6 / 8.76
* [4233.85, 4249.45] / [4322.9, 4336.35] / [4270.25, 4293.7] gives 0.03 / 8.43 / 8.1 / 8.28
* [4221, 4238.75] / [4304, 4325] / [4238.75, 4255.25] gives -0.09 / 7.87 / 8.51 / 7.88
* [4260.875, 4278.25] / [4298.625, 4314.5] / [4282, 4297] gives -0.09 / 8.17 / 7.83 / 6.43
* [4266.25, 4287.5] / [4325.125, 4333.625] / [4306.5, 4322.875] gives 0.03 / 8.27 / 8.15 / 8.4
